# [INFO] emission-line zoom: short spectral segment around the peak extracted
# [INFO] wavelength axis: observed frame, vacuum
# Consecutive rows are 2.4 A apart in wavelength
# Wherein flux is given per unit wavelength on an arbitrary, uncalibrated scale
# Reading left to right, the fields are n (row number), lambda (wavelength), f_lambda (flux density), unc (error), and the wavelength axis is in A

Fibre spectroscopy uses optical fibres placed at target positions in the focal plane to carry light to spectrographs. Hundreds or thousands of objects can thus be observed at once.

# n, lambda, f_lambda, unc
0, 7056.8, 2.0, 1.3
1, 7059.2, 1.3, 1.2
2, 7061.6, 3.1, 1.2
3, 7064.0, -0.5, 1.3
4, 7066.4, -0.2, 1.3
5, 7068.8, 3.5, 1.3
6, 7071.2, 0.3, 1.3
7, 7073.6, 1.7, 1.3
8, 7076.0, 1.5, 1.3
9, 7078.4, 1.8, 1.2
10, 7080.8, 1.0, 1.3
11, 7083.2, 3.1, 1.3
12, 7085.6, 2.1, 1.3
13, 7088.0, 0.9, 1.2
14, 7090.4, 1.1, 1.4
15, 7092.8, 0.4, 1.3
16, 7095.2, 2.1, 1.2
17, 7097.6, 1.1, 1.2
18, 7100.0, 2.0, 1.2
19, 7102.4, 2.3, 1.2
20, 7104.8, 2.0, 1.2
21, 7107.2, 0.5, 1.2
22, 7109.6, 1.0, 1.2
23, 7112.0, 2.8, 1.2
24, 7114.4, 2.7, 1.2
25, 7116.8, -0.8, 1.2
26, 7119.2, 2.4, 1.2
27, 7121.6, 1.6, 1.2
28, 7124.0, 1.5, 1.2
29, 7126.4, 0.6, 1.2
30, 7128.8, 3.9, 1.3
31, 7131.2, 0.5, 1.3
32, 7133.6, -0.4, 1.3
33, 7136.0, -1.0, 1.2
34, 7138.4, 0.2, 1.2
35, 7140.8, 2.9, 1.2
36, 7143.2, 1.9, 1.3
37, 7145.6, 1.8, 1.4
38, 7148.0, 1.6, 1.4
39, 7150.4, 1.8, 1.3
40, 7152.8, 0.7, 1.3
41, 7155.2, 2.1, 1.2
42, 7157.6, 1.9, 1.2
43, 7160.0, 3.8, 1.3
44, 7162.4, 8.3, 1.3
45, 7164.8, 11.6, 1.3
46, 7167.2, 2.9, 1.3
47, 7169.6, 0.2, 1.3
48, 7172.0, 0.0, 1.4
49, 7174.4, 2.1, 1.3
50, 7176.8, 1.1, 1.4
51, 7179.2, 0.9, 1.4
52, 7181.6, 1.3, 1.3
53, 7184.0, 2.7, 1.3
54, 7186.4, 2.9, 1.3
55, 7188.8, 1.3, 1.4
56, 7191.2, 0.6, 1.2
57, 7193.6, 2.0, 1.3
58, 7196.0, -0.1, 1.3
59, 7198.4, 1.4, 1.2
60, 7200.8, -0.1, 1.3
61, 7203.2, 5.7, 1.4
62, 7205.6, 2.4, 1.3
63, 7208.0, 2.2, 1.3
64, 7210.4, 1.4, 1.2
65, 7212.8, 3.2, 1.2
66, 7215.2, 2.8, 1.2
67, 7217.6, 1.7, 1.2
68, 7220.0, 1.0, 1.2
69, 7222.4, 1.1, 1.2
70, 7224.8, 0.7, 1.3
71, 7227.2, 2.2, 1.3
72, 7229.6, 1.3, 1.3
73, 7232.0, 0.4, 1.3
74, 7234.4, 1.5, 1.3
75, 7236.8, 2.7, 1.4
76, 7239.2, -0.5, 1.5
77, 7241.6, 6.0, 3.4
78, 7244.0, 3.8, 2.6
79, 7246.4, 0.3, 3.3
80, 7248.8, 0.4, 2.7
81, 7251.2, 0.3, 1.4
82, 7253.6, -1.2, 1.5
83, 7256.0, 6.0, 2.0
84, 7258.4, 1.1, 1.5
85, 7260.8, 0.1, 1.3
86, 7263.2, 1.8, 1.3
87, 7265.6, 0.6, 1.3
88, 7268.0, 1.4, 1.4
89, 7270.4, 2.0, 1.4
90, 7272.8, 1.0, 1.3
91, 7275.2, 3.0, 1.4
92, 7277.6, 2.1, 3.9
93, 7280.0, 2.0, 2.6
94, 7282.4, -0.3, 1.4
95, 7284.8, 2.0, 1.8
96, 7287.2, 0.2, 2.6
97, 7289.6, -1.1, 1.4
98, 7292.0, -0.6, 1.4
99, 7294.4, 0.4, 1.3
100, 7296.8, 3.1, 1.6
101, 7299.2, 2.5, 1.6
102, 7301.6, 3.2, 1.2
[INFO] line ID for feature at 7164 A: H-alpha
